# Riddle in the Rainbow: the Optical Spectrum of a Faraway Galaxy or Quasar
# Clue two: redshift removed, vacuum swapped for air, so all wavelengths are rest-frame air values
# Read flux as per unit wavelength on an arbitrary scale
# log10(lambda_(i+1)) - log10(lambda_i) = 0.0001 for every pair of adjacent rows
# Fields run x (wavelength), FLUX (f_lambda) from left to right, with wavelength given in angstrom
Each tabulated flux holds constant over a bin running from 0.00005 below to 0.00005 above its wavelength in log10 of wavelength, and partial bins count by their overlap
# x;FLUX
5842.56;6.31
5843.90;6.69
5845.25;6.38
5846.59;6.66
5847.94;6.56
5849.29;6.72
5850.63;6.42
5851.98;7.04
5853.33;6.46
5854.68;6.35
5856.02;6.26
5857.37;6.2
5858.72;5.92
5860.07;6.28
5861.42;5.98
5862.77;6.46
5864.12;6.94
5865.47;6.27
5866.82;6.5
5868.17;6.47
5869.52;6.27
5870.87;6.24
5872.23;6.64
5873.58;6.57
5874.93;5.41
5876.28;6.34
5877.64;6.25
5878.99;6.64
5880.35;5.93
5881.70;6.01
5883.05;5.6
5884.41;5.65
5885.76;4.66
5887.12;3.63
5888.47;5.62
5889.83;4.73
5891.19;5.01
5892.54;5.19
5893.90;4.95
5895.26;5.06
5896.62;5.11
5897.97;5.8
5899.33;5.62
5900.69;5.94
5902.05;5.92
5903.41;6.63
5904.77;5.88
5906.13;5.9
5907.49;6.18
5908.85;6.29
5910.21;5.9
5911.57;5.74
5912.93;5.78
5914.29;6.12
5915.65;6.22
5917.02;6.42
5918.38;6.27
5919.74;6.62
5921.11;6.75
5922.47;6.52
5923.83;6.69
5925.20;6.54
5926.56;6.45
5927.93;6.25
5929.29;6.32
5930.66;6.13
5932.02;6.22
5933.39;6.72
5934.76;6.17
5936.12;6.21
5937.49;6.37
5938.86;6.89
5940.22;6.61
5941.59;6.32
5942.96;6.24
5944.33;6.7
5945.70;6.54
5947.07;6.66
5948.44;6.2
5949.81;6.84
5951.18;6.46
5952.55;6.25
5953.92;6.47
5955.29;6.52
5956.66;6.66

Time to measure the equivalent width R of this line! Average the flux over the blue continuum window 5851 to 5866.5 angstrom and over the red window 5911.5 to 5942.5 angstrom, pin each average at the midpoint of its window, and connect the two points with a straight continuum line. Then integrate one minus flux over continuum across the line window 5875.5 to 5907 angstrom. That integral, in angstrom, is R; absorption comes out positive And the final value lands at 4.0 angstrom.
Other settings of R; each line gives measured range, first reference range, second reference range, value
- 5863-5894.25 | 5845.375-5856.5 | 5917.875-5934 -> 3.36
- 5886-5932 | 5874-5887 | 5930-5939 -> 1.53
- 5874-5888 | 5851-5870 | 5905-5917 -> 1.38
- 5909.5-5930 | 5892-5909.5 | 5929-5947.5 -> -0.73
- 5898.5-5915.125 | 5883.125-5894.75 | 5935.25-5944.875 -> -1.53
